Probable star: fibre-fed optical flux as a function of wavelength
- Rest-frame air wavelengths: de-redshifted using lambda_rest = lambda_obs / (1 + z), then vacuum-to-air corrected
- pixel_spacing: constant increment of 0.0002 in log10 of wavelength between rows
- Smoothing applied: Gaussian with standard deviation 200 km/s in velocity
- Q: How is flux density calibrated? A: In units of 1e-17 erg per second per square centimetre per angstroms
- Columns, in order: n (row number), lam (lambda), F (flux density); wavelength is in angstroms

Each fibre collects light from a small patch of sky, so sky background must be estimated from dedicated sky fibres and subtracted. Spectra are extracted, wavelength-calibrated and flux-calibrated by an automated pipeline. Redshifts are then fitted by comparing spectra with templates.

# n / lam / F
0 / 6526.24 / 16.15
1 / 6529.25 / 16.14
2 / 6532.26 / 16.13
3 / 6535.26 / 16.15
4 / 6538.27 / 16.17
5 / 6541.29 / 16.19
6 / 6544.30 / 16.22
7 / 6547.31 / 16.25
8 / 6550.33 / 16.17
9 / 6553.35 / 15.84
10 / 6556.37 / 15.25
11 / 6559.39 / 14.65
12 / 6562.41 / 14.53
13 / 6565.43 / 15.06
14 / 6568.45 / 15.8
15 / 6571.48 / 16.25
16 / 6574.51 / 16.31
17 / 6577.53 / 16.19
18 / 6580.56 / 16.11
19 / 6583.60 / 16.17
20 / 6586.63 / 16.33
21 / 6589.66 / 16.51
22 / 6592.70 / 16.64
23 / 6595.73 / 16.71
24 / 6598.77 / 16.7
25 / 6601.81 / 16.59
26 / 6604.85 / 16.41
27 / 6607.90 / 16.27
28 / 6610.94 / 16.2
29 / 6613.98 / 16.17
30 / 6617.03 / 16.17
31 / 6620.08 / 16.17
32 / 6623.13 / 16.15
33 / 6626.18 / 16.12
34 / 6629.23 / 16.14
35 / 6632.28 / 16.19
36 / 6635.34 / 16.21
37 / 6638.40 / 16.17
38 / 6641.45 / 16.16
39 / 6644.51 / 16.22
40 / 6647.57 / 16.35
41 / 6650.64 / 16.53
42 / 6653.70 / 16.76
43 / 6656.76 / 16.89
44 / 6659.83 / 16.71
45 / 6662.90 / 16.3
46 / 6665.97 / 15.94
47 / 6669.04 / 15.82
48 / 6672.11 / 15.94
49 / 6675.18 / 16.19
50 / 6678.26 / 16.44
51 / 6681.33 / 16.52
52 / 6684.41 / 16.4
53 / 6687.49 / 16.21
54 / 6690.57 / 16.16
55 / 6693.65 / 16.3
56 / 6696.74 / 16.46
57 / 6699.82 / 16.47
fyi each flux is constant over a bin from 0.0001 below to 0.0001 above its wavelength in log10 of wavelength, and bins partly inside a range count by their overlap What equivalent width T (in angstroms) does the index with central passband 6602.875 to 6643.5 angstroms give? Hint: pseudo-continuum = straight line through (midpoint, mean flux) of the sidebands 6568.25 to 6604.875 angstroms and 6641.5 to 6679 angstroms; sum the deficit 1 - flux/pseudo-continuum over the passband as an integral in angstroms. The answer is 0.4 angstroms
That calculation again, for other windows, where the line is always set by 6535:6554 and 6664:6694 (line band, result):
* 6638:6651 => -0.1 angstroms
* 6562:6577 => 0.4 angstroms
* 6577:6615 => -0.5 angstroms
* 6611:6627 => 0.0 angstroms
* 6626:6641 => 0.0 angstroms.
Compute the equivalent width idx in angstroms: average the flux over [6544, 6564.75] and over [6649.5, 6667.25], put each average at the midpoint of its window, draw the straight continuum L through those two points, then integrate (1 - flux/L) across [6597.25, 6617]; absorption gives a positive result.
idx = -0.4 angstroms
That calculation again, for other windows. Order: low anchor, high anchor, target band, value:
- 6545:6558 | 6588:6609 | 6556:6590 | 0.9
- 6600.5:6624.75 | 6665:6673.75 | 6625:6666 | -0.8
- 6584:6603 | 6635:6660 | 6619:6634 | 0.3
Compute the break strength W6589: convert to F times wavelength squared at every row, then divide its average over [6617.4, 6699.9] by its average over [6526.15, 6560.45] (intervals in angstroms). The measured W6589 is 1.06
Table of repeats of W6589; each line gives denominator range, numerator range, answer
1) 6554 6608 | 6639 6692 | 1.05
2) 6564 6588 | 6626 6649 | 1.03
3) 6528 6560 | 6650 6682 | 1.06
